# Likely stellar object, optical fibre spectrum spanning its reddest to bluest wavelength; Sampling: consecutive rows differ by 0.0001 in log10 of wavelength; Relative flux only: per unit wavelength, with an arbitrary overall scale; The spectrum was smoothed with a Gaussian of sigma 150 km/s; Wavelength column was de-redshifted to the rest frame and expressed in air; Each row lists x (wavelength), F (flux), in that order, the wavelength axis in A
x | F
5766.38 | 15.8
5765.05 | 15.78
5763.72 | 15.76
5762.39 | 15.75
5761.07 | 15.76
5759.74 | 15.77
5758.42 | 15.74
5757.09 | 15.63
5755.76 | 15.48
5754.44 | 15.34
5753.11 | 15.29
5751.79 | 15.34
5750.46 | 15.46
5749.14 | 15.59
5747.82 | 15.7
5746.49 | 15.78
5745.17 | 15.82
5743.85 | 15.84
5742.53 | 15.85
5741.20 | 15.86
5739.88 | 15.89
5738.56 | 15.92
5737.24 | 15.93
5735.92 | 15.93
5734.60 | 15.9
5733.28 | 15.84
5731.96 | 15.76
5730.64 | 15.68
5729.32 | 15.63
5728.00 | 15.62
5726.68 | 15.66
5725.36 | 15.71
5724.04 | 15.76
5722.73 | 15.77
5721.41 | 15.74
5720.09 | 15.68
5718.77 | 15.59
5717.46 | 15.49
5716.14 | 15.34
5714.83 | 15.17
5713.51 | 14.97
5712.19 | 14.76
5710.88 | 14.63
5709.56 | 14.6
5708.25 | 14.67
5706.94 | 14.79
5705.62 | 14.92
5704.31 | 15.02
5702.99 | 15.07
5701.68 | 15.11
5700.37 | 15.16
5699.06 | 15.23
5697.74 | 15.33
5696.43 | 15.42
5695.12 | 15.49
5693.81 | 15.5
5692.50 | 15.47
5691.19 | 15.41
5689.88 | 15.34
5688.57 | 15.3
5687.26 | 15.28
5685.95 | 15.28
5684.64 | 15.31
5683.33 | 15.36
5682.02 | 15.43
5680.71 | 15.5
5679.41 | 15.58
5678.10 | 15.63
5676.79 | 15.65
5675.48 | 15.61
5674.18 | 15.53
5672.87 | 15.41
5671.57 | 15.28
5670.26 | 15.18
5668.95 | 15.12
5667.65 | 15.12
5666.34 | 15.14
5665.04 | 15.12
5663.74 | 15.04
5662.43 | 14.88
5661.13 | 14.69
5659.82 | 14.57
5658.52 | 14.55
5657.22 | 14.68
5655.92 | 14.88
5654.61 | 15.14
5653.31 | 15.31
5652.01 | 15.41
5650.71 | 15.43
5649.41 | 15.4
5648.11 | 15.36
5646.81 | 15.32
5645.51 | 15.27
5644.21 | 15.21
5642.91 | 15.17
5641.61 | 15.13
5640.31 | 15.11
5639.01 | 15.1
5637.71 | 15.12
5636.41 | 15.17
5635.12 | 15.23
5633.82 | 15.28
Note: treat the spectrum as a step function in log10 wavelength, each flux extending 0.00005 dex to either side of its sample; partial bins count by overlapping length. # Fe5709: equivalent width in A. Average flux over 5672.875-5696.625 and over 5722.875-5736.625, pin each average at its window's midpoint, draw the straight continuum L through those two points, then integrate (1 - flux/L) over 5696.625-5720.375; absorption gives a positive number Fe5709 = 0.80 A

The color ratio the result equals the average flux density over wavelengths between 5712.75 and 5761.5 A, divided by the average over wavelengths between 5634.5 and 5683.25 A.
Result 1.03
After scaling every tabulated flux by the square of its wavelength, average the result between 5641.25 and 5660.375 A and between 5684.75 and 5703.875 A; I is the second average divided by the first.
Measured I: 1.03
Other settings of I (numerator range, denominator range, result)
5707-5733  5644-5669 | 1.04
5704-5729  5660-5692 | 1.01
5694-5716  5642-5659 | 1.01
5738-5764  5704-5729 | 1.04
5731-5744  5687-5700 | 1.05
